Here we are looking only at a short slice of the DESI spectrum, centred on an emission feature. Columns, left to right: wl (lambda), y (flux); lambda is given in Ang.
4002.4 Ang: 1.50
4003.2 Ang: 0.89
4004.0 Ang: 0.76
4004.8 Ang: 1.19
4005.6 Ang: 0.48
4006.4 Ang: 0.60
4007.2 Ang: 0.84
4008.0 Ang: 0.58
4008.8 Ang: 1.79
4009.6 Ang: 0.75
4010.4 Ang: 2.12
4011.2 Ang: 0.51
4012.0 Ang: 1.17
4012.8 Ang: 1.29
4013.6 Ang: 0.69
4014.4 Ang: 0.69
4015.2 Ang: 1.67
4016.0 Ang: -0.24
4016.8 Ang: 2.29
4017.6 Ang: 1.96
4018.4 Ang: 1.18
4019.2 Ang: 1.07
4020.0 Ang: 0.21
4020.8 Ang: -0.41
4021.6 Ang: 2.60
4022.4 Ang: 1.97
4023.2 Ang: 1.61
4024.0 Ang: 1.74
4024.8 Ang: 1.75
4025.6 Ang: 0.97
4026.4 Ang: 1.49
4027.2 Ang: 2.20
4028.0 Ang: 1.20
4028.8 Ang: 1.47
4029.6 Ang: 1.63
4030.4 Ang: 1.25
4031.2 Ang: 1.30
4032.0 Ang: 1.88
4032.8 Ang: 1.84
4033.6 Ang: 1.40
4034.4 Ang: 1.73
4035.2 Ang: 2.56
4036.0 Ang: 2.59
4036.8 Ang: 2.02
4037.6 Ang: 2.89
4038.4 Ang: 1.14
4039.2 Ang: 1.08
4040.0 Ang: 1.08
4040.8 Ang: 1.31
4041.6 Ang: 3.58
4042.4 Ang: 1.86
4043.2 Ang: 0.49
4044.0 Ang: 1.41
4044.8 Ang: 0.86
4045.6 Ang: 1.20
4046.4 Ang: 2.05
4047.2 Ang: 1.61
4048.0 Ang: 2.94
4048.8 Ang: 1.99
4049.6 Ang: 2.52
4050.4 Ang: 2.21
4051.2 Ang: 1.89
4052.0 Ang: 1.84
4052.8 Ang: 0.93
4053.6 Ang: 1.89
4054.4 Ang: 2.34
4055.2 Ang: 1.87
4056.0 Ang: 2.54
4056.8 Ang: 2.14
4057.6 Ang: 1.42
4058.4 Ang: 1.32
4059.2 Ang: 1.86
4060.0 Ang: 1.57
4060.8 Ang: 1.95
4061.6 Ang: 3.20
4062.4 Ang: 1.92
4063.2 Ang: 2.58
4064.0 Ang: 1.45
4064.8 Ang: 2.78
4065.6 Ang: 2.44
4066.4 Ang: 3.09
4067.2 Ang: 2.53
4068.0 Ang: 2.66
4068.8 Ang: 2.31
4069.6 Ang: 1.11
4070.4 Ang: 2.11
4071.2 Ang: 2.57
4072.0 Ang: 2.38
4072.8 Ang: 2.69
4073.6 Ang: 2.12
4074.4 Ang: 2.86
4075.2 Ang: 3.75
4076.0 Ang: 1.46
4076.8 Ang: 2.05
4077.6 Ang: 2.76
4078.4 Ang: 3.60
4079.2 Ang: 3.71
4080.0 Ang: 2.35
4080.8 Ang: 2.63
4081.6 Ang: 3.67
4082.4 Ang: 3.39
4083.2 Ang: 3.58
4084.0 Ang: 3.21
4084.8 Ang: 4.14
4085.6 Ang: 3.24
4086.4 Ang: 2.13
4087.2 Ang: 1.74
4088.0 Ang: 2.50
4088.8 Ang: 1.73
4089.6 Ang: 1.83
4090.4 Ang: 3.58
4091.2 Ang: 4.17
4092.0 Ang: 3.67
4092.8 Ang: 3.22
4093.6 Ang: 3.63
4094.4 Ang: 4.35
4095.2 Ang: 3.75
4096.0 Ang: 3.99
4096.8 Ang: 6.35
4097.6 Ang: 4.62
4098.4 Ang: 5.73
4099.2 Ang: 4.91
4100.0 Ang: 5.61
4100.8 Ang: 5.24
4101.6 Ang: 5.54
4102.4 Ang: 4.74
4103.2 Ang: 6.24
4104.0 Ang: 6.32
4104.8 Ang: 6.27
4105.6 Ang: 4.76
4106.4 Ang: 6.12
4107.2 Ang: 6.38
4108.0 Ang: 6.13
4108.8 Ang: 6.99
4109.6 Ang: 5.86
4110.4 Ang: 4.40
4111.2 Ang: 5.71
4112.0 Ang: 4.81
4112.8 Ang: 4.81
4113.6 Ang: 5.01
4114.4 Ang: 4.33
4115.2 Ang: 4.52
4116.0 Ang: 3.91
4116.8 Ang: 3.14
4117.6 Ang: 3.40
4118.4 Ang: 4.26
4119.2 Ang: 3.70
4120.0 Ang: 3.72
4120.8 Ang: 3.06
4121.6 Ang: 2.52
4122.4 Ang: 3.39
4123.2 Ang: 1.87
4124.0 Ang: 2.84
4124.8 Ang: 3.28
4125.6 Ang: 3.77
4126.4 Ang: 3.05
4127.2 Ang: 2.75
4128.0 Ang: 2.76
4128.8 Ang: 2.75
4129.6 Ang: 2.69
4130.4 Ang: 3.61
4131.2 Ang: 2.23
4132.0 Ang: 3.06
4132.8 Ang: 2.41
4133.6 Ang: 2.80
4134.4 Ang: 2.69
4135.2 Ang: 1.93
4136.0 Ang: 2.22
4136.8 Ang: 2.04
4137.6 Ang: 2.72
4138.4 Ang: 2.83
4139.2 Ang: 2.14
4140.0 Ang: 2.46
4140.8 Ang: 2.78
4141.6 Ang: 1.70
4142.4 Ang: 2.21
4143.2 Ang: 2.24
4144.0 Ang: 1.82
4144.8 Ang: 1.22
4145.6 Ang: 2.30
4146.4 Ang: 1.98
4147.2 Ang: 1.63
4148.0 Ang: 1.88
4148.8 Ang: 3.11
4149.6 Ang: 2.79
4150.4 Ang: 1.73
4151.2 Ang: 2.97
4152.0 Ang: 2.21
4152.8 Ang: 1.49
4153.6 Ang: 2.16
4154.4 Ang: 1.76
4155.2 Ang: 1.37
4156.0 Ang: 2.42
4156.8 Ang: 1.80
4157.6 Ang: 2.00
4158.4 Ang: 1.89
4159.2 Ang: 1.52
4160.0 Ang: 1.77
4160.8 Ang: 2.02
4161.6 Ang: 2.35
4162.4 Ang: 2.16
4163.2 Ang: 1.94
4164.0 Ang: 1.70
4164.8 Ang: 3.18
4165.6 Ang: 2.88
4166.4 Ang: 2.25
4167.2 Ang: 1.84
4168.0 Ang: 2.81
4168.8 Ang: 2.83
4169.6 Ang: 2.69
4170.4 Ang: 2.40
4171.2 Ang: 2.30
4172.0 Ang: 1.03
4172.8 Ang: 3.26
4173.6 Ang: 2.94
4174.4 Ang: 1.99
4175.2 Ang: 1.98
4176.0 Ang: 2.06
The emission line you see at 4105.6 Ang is Lyman alpha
